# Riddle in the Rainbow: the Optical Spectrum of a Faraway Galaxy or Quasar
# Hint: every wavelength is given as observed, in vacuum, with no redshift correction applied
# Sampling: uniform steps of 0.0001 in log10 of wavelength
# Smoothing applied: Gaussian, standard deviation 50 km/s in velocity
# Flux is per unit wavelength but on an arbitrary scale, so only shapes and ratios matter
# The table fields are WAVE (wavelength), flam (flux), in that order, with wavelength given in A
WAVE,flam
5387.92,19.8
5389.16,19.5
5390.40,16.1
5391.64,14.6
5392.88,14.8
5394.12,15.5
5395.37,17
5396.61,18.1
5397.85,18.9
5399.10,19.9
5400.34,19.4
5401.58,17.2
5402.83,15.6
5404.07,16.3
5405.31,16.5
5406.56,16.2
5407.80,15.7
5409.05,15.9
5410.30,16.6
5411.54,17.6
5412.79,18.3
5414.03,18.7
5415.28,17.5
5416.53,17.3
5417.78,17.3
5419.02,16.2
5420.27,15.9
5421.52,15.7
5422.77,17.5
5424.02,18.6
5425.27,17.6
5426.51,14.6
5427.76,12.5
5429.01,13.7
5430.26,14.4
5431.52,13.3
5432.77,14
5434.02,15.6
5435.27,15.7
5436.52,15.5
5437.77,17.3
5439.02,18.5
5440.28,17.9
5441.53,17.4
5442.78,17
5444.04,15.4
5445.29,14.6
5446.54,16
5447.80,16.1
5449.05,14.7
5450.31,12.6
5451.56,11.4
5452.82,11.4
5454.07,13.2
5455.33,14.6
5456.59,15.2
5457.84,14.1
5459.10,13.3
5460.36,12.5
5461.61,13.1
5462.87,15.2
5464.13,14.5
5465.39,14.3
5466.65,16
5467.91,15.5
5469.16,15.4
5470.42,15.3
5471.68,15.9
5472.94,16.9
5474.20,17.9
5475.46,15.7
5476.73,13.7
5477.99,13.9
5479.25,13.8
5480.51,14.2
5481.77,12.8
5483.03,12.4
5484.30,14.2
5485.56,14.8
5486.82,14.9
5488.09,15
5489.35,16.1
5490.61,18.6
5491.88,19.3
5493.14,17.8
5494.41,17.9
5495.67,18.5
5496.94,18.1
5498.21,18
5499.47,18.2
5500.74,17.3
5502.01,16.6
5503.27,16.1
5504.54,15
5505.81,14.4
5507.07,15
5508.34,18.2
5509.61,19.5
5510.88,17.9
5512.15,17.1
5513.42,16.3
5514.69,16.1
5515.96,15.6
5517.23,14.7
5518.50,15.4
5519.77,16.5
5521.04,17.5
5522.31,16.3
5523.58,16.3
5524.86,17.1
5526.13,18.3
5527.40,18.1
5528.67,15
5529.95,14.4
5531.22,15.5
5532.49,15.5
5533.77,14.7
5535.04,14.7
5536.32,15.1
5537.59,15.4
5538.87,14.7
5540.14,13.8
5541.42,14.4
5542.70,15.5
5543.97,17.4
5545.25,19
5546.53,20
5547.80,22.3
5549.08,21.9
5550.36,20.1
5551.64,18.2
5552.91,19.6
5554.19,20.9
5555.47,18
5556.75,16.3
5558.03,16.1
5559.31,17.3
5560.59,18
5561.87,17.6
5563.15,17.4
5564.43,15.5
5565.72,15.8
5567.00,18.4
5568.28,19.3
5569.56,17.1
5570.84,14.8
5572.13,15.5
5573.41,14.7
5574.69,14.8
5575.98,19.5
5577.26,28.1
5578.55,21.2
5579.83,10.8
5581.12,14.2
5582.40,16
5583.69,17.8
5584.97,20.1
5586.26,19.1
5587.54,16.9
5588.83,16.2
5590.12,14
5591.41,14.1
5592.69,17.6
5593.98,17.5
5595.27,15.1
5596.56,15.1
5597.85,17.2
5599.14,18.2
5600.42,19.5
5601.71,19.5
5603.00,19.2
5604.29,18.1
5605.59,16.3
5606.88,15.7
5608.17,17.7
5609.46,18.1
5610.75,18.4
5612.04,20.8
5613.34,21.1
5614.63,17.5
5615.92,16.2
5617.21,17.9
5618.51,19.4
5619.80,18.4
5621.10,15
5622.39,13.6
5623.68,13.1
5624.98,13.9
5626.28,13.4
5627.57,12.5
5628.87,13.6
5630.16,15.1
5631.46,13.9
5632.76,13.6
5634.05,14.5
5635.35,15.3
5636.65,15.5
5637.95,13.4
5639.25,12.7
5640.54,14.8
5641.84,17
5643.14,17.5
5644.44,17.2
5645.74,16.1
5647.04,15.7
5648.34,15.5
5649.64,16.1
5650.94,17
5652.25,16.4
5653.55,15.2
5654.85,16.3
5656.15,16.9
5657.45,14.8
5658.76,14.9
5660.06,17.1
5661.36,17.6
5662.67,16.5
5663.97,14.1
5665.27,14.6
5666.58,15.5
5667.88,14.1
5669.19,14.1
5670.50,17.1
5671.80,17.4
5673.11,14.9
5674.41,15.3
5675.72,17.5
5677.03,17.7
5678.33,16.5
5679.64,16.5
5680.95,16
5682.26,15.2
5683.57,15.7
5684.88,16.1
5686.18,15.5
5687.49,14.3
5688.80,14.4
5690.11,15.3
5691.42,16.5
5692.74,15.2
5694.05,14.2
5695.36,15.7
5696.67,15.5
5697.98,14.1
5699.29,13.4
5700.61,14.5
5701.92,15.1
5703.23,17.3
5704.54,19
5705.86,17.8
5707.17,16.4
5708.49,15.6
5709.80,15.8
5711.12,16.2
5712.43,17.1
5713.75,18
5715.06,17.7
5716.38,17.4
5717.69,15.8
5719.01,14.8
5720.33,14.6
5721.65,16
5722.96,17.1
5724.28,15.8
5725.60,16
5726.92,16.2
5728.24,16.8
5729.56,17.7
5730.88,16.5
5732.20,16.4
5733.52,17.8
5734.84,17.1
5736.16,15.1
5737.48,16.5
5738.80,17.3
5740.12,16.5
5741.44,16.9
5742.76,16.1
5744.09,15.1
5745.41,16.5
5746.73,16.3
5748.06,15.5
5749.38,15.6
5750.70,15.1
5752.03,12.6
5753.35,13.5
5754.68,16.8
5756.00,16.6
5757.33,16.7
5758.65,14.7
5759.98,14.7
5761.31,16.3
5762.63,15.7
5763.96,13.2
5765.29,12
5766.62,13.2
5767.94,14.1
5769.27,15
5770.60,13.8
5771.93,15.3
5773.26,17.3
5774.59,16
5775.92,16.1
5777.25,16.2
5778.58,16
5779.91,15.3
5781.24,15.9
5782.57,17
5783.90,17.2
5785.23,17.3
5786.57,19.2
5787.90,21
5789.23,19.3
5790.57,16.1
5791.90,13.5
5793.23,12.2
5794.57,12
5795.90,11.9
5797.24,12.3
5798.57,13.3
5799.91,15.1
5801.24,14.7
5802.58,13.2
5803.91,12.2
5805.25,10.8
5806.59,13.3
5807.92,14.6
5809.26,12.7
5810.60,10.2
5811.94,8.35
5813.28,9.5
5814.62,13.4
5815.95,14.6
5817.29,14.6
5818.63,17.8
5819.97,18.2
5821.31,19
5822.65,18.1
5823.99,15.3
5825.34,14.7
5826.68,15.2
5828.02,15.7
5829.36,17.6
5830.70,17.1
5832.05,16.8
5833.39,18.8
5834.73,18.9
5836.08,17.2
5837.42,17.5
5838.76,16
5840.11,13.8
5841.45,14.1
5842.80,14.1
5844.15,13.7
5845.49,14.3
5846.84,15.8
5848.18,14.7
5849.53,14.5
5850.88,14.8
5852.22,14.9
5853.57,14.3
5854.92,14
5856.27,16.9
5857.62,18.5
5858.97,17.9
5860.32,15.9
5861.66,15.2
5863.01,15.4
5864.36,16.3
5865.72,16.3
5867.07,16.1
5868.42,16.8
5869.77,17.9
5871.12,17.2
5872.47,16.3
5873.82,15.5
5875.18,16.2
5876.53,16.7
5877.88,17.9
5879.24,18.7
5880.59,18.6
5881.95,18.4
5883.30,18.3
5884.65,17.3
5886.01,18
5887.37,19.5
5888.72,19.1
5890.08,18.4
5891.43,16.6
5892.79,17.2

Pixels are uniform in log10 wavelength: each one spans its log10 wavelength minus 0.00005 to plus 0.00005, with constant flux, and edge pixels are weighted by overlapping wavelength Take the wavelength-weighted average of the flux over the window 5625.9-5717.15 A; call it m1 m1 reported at 15.7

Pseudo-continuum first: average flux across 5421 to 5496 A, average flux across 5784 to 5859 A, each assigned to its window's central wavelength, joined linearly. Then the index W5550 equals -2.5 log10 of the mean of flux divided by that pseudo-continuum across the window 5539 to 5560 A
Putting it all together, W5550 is -0.189 mag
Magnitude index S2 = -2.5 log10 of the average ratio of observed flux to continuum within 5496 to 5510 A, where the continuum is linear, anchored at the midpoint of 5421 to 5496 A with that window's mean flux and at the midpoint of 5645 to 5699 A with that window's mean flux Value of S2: -0.11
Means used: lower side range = 15.2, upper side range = 15.7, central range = 16.9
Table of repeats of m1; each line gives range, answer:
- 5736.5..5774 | 15.3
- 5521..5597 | 17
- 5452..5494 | 14.9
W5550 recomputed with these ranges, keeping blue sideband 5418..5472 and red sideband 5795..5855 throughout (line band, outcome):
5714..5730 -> -0.11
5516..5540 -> -0.05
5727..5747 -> -0.12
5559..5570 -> -0.16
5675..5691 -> -0.07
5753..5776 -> -0.02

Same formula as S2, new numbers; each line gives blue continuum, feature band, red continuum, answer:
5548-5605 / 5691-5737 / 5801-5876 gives 0.01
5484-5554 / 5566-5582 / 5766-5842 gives -0.05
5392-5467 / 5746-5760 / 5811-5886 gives 0.05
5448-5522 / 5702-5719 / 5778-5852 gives -0.11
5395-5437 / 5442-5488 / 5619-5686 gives 0.12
